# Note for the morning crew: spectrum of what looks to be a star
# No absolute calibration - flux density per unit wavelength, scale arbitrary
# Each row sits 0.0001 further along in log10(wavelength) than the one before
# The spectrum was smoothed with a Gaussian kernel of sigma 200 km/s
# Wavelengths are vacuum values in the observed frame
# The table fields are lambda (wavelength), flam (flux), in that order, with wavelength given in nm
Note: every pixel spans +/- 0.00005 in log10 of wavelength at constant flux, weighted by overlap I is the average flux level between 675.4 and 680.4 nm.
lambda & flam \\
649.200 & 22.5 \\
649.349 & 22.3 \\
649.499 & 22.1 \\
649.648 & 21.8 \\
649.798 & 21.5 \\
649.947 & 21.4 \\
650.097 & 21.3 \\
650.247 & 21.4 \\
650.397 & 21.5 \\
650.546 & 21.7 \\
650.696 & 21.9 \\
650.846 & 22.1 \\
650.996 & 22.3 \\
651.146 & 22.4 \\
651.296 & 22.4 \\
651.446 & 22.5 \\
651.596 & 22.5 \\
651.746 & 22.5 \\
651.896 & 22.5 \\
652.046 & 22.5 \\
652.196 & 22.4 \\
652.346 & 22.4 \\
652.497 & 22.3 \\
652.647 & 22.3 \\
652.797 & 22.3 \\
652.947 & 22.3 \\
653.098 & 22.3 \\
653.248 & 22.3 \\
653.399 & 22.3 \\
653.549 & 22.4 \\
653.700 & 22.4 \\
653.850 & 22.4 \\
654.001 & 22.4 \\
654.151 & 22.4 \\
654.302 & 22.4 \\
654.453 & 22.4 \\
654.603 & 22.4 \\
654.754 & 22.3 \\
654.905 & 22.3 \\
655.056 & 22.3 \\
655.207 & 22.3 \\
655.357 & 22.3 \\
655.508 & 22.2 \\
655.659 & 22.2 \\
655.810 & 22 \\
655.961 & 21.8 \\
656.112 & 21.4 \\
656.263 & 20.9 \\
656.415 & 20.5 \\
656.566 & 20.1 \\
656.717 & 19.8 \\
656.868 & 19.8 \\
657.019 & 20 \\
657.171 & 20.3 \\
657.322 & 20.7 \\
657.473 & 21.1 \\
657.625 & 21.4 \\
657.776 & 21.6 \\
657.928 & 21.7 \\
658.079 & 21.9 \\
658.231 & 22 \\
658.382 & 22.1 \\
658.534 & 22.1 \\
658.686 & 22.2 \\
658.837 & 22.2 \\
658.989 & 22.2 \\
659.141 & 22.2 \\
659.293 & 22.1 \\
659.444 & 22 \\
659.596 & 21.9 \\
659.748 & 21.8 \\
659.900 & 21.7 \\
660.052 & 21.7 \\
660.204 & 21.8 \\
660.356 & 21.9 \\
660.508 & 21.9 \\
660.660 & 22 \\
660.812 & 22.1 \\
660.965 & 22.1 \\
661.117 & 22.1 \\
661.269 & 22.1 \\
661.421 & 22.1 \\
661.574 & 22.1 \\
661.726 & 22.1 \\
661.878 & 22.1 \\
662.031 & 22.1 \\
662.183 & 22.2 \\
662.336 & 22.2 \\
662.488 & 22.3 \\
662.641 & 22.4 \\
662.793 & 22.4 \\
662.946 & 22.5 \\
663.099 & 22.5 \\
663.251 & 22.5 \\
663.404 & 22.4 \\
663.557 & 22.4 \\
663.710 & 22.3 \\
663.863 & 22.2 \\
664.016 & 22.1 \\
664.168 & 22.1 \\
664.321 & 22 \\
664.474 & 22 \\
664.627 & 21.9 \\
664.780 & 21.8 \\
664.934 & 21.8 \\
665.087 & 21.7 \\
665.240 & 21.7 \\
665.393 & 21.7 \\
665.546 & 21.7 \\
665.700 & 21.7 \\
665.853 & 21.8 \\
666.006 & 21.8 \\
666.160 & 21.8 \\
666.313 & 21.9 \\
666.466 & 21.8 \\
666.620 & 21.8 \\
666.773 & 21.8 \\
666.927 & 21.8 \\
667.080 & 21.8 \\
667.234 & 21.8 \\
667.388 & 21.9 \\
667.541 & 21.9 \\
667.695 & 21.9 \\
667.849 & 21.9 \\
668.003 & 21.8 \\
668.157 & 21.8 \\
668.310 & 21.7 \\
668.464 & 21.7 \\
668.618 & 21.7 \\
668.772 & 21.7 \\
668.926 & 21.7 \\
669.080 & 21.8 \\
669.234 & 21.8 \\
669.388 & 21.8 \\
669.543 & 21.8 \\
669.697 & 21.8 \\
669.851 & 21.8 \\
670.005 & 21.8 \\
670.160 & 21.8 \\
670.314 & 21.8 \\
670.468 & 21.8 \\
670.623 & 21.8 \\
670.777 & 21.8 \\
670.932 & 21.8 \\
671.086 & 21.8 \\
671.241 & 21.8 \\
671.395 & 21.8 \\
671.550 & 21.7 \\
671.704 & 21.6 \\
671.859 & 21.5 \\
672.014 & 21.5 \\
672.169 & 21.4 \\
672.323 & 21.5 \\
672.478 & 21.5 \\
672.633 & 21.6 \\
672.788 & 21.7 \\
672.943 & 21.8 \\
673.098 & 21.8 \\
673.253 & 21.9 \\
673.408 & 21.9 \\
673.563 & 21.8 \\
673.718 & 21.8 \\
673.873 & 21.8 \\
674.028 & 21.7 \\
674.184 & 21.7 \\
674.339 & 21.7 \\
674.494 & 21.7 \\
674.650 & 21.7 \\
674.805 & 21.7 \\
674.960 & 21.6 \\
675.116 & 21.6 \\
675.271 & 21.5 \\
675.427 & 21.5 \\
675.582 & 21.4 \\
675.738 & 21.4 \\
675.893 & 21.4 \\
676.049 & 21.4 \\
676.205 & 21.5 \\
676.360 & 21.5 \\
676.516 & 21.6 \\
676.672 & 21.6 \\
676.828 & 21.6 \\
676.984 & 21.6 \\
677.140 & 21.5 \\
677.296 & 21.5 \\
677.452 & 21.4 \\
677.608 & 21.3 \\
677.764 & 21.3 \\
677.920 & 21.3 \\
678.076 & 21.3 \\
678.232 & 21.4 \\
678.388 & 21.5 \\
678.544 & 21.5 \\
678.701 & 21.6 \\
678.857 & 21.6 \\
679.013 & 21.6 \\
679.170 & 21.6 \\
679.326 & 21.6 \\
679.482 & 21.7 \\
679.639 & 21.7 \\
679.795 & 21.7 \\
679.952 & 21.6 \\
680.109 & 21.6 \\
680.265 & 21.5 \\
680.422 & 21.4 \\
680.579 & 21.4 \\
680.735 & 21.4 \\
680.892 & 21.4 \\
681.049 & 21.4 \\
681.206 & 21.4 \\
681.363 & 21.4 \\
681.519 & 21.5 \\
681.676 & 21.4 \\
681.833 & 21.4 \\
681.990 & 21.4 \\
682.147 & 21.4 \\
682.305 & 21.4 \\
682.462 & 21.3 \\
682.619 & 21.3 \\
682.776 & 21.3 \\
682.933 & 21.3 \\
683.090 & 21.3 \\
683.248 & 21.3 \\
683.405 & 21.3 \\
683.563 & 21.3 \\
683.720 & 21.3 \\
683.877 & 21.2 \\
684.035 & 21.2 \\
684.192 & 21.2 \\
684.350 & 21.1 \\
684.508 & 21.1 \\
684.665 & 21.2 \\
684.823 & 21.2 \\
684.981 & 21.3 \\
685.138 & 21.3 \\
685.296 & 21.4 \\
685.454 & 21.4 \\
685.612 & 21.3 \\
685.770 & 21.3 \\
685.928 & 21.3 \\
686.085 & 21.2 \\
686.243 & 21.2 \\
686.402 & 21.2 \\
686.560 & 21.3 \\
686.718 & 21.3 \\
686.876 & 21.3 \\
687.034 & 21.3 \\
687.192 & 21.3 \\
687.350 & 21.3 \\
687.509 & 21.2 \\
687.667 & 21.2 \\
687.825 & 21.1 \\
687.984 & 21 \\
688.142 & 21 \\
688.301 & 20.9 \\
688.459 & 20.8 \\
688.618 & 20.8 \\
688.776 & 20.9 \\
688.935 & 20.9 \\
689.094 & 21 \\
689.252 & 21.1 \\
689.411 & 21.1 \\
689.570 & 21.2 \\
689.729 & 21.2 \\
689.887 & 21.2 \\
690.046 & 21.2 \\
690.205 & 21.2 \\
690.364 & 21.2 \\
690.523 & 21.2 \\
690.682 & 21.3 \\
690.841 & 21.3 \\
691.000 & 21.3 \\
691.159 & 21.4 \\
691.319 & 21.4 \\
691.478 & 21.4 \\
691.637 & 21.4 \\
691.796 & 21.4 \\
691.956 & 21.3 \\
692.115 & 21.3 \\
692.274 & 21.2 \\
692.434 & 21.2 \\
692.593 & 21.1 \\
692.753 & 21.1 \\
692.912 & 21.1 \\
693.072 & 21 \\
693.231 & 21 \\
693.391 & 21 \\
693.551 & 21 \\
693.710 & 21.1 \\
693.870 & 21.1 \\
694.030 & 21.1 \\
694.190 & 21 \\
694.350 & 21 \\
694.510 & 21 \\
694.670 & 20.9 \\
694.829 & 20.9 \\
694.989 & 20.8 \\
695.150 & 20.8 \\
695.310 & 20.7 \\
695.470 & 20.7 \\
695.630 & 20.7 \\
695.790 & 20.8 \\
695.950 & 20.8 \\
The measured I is 21.5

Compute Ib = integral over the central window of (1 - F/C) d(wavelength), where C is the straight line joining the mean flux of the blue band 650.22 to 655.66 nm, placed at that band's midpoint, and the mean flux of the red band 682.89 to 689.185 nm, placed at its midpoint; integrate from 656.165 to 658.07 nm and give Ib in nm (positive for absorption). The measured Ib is 0.12 nm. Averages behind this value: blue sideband 22.3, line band 20.7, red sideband 21.2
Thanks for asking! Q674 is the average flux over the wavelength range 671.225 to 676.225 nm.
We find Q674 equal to 21.6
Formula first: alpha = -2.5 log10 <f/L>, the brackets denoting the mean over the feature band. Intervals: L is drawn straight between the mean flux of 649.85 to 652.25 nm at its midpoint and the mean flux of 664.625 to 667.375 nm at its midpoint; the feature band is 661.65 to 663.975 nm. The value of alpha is -0.02 mag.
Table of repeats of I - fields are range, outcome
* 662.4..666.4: 22.1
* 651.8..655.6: 22.4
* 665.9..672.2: 21.8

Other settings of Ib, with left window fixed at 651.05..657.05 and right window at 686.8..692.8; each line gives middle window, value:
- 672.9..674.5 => -0.02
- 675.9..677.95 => 0.00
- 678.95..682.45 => -0.02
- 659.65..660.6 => 0.00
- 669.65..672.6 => -0.01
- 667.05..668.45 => -0.01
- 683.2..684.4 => 0.00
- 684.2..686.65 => 0.00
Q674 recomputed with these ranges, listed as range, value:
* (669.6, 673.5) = 21.7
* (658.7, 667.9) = 22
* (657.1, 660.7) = 21.8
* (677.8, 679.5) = 21.5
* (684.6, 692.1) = 21.2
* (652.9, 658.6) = 21.7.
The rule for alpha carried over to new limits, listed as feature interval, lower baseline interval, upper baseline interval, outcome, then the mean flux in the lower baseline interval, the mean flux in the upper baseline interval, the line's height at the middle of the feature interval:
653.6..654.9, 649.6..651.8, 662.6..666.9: -0.02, 21.9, 22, 22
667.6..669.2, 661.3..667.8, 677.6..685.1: 0.01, 22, 21.4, 21.9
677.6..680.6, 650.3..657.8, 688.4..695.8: -0.01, 21.9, 21.1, 21.4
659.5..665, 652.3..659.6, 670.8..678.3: -0.02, 21.8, 21.6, 21.7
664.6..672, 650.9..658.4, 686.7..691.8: -0.01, 21.9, 21.2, 21.6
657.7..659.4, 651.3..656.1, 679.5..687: 0.01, 22.3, 21.3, 22.2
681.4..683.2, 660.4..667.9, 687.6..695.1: 0.00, 22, 21.1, 21.4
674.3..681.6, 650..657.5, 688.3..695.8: -0.01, 21.9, 21.1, 21.4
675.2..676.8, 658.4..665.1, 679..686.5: 0.01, 22.1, 21.4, 21.6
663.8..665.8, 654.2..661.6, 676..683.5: -0.01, 21.7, 21.5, 21.6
